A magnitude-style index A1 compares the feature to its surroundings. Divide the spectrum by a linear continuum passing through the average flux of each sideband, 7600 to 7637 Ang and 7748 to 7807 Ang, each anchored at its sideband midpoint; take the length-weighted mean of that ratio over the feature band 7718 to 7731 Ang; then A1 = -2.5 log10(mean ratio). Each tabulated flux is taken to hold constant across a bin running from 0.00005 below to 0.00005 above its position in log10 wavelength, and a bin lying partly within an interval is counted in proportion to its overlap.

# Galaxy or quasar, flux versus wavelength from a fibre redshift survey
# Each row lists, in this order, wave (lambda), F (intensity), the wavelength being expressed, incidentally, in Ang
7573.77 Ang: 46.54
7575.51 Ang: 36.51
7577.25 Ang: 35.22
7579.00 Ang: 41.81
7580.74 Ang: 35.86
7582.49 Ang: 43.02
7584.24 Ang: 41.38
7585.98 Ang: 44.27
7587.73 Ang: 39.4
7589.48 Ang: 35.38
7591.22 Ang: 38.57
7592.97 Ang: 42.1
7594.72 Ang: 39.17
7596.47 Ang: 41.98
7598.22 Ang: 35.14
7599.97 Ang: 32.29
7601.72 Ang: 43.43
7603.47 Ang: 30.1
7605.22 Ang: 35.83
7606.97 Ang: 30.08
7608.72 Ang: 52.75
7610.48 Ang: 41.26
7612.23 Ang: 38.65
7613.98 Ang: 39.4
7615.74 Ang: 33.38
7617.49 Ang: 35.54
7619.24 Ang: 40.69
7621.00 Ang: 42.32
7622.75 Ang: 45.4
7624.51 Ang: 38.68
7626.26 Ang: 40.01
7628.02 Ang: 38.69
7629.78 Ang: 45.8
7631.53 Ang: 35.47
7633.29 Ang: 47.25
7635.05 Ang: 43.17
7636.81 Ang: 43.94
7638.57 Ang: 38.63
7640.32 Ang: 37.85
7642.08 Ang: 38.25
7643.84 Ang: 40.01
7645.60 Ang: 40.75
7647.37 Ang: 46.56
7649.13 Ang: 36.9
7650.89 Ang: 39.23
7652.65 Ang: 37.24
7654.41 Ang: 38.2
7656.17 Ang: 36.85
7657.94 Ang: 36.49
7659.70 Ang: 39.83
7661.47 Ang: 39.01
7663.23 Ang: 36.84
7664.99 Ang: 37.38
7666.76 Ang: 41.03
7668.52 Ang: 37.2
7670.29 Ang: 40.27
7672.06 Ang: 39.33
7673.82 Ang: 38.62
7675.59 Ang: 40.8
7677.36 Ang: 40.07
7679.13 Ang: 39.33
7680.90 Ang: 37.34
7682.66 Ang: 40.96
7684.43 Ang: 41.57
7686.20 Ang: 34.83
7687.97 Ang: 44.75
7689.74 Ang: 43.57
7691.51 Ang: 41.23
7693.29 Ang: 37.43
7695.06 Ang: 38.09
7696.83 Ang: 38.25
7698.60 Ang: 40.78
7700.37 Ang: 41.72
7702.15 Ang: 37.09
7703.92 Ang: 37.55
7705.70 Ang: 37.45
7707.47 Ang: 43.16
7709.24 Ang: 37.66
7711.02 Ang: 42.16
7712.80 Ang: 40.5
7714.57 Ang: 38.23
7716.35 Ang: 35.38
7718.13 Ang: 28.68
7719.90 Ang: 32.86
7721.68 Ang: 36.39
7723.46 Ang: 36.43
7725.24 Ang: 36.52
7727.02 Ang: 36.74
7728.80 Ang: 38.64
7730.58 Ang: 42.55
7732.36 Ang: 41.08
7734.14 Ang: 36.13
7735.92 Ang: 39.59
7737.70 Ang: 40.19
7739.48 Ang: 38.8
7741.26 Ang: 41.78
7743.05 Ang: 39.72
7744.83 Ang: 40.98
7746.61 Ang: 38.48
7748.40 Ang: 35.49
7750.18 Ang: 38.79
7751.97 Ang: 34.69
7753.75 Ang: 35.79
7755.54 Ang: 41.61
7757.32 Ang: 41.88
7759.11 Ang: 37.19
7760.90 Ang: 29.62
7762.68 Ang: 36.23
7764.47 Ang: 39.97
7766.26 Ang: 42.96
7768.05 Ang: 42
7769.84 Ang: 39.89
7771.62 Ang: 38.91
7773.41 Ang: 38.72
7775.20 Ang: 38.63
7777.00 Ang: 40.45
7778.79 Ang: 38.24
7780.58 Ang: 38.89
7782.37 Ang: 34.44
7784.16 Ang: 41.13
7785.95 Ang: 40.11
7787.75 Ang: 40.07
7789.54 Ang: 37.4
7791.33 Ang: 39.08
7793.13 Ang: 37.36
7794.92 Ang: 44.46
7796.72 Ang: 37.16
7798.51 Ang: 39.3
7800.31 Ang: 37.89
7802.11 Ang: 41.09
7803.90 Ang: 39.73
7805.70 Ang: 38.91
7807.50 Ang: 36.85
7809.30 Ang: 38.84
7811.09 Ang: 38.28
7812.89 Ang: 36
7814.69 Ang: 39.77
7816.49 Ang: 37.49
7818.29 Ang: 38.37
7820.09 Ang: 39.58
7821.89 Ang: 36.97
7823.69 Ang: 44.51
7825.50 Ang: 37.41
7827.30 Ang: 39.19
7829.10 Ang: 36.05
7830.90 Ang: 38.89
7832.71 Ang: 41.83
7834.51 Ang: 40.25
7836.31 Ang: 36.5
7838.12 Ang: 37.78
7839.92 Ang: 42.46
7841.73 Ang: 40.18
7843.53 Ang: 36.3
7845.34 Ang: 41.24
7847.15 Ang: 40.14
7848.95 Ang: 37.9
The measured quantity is 0.08 mag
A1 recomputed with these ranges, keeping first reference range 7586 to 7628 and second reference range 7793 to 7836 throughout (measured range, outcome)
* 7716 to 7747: 0.031 mag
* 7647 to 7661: 0.007 mag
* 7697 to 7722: 0.030 mag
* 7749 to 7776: 0.015 mag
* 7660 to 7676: 0.000 mag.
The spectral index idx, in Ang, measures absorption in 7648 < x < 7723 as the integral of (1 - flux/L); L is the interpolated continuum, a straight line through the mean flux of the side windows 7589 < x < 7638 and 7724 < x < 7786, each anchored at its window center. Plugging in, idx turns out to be 1.0 Ang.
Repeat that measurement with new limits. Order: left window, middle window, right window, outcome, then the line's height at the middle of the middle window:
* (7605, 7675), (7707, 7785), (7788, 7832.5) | 1.6 Ang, 39.1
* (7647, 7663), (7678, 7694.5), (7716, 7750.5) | -0.8 Ang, 38.3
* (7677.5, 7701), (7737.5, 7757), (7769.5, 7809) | 0.3 Ang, 39.4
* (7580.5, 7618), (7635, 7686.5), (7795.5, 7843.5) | -0.7 Ang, 38.7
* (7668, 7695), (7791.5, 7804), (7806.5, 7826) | -0.3 Ang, 38.7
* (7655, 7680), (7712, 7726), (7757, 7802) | 1.2 Ang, 38.8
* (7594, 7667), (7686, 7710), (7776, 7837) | -0.3 Ang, 39.2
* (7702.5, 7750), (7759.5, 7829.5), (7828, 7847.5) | 0.1 Ang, 38.8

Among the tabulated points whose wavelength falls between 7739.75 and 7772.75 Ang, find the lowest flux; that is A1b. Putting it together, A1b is 29.62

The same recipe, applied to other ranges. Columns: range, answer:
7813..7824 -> 36.97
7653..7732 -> 28.68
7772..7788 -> 34.44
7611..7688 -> 33.38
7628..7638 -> 35.47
